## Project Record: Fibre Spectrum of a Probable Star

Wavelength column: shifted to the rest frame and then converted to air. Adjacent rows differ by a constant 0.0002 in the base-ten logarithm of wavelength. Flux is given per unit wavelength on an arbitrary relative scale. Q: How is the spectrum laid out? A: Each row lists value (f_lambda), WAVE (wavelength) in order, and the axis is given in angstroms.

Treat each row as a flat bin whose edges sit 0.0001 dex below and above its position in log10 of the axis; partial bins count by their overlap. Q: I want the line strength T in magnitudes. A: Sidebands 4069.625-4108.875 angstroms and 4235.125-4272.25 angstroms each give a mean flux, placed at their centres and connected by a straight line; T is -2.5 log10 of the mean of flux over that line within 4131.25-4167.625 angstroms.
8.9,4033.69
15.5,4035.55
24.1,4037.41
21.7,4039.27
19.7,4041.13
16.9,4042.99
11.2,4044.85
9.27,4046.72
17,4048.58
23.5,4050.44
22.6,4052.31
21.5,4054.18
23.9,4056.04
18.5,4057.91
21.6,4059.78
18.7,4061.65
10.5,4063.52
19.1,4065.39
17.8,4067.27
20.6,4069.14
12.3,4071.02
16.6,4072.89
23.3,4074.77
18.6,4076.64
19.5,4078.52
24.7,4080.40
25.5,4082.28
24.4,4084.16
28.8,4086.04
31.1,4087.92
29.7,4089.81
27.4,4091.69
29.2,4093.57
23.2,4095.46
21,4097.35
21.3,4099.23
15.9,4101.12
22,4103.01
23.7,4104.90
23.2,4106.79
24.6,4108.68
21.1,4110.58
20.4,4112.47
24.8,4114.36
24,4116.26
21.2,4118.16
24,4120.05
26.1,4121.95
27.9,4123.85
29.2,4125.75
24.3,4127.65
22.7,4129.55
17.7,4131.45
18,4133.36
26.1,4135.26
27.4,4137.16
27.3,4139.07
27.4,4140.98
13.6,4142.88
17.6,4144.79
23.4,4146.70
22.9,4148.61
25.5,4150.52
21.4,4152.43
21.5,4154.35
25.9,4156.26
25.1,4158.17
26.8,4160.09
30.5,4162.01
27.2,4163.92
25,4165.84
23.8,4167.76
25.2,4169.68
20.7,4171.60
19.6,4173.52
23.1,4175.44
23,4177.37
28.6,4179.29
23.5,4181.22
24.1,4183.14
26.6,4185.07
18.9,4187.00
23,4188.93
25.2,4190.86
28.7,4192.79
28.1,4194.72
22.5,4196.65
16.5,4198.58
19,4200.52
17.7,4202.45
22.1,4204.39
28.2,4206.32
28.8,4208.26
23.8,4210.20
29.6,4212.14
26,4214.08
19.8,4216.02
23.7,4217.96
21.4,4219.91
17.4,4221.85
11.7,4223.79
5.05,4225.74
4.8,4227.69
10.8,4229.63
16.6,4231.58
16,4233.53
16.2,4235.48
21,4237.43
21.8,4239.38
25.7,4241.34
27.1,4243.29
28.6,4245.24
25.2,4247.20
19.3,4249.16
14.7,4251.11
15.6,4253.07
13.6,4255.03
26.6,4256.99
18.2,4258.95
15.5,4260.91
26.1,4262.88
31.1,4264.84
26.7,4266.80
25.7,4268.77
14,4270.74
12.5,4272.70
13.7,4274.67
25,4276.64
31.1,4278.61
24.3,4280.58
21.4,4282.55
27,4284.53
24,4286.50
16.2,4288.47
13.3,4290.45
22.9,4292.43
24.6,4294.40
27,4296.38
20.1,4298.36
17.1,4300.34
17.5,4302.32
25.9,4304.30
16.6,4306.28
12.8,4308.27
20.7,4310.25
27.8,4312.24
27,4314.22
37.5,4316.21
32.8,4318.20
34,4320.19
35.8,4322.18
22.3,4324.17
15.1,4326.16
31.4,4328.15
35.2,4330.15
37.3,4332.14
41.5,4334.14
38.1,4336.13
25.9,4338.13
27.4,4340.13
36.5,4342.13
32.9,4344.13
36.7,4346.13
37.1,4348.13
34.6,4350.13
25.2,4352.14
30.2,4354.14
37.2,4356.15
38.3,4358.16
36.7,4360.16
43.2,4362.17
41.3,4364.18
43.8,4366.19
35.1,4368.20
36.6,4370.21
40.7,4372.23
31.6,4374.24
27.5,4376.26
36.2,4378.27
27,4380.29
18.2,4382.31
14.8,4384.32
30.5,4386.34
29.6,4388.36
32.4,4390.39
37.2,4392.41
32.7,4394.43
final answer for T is -0.059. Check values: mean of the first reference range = 23.1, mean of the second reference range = 21.7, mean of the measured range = 23.8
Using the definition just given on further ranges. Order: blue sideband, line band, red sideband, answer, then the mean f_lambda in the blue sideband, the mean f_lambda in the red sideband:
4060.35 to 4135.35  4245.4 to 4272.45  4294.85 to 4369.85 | 0.32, 22.5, 30.7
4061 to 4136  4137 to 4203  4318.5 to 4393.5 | 0.08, 22.5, 32.8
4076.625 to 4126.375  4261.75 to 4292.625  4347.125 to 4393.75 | 0.33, 24.2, 33.3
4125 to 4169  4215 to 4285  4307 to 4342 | 0.35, 23.9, 29.6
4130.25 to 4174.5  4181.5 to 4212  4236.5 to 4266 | -0.04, 23.5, 22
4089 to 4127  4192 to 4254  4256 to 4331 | 0.16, 24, 23.6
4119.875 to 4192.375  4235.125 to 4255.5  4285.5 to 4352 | 0.22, 24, 27.4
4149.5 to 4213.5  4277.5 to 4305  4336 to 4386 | 0.31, 24.2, 33.2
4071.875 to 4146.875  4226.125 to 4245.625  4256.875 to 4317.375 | 0.24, 23.4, 22.2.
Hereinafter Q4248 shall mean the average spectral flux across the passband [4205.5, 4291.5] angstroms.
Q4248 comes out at 20.6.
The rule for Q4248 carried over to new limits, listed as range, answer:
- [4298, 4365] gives 30.4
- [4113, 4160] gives 23.6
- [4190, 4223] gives 23.4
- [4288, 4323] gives 23.9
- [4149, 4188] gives 24.3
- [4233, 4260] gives 20.8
